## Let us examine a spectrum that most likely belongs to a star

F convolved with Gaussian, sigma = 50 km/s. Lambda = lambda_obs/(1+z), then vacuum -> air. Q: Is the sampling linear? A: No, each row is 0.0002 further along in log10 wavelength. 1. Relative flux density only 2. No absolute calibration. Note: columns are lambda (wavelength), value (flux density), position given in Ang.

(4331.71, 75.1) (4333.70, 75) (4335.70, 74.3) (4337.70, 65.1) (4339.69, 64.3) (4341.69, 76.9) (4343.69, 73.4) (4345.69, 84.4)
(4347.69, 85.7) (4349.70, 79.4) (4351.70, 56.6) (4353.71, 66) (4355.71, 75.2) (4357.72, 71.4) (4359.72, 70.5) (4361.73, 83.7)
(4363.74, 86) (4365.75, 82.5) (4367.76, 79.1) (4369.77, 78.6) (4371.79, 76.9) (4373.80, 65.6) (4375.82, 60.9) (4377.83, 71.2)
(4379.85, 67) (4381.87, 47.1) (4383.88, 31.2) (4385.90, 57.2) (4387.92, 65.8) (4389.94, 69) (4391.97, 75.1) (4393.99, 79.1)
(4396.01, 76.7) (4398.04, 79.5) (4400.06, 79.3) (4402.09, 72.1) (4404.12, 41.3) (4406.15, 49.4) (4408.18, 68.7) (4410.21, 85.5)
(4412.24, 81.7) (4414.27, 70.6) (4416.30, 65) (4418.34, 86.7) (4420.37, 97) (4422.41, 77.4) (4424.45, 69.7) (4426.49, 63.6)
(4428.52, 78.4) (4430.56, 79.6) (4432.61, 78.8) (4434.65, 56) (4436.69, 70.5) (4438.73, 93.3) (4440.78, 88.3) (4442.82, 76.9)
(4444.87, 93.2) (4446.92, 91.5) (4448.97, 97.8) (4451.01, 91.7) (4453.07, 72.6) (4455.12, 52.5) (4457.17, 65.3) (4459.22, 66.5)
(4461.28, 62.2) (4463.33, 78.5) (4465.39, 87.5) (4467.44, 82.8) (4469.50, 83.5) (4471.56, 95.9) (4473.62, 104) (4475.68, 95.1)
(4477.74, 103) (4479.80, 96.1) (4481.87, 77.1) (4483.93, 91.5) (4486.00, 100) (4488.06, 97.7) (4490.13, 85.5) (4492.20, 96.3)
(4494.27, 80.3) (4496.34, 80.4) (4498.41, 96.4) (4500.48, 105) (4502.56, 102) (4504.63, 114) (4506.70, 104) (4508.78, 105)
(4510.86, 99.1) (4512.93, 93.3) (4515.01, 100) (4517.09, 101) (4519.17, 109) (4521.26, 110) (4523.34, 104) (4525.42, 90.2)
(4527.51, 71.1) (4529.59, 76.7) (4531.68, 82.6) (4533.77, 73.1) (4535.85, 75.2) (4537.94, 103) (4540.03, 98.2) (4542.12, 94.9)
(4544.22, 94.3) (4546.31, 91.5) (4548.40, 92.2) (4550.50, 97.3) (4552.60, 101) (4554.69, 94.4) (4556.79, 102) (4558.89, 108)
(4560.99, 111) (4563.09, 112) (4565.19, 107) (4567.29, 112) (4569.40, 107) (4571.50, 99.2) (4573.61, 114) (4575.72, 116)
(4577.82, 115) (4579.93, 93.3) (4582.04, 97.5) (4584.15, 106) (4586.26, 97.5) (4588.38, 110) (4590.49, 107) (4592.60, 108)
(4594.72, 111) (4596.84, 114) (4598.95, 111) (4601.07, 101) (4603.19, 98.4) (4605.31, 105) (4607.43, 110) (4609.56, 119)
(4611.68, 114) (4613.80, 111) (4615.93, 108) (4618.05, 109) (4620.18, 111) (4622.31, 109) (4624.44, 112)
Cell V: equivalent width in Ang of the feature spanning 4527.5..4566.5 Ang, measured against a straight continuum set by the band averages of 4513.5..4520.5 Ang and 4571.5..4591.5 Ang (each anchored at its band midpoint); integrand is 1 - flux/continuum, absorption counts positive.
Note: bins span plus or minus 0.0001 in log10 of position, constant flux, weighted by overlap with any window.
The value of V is 3.6 Ang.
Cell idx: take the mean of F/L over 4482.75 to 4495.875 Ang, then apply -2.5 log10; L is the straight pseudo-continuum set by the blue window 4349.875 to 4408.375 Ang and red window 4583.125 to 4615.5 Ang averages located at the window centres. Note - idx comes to -0.035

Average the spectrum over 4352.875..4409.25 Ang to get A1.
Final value 68.8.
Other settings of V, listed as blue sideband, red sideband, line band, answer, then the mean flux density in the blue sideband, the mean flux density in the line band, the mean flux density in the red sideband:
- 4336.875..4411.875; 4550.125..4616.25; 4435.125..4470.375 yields 2.0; 70.3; 79.3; 107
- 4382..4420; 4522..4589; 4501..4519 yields -2.6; 68.6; 103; 98.4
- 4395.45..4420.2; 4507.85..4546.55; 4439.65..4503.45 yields -2.7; 72.2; 87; 93.3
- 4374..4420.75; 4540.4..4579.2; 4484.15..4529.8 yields -2.3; 68.2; 96.7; 104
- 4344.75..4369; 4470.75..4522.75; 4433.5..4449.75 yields 1.2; 76.7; 83.2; 97.7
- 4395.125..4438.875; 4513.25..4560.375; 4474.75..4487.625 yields -1.4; 73.3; 94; 94.2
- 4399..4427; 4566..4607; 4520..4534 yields 1.0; 72.2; 87.9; 107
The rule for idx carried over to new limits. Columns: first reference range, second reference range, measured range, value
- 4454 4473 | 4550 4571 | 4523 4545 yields 0.12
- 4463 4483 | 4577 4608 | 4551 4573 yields -0.04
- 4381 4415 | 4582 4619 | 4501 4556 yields -0.03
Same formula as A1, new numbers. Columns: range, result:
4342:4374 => 76.2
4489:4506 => 95.2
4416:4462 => 77.4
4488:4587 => 98.3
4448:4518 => 90.1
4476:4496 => 91.6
